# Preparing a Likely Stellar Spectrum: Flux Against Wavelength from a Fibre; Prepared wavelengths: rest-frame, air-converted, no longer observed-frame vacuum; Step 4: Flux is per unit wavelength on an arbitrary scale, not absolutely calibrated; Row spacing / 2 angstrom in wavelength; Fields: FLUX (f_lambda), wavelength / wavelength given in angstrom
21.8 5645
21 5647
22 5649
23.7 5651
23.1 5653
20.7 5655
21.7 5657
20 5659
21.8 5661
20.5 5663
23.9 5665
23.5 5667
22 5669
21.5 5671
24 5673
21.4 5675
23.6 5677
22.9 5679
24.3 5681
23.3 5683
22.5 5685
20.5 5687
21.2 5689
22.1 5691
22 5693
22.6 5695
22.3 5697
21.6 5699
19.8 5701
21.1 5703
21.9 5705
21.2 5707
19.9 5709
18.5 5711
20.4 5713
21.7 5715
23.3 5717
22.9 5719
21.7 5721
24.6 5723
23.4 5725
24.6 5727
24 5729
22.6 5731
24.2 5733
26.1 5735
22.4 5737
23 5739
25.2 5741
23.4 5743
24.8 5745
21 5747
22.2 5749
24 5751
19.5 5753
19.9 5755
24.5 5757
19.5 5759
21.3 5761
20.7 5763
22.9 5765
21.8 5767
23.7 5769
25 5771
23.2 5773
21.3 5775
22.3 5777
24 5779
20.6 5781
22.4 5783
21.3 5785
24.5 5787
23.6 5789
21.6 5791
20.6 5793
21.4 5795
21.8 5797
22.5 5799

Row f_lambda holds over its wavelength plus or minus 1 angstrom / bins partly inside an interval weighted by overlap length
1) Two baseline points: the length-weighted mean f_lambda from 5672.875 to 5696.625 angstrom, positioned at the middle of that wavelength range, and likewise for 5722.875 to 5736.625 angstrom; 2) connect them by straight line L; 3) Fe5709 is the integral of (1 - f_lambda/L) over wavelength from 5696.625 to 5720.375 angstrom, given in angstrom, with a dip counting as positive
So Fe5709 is 2.2 angstrom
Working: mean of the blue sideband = 22.5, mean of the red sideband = 24.1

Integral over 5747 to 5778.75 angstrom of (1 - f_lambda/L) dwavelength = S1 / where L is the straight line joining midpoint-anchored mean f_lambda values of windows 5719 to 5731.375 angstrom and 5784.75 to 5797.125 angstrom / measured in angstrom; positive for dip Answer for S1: 0.8 angstrom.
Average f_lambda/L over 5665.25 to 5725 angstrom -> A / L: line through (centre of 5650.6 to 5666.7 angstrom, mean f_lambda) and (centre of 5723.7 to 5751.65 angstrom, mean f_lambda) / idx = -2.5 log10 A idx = 0.03 mag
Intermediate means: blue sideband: 21.9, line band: 22.1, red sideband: 23.6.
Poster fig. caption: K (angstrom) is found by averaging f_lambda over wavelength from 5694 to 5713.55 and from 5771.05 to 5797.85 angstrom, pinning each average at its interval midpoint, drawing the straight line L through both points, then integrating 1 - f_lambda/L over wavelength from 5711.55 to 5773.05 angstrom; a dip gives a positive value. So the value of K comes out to -3.42 angstrom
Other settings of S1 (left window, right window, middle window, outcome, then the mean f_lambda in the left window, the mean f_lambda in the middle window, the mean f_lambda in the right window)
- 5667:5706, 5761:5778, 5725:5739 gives -0.9 angstrom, 22.2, 23.9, 22.5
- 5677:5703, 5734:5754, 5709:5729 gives 0.3 angstrom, 22.1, 22.3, 23.2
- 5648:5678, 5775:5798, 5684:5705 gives 0.6 angstrom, 22.2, 21.6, 22.2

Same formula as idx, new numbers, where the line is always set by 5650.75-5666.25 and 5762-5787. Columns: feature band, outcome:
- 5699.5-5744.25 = -0.02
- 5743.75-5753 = -0.01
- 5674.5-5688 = -0.03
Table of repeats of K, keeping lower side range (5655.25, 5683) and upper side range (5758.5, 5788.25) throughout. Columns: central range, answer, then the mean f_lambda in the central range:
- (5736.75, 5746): -0.6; 23.9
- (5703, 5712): 0.8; 20.5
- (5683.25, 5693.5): 0.3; 21.8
